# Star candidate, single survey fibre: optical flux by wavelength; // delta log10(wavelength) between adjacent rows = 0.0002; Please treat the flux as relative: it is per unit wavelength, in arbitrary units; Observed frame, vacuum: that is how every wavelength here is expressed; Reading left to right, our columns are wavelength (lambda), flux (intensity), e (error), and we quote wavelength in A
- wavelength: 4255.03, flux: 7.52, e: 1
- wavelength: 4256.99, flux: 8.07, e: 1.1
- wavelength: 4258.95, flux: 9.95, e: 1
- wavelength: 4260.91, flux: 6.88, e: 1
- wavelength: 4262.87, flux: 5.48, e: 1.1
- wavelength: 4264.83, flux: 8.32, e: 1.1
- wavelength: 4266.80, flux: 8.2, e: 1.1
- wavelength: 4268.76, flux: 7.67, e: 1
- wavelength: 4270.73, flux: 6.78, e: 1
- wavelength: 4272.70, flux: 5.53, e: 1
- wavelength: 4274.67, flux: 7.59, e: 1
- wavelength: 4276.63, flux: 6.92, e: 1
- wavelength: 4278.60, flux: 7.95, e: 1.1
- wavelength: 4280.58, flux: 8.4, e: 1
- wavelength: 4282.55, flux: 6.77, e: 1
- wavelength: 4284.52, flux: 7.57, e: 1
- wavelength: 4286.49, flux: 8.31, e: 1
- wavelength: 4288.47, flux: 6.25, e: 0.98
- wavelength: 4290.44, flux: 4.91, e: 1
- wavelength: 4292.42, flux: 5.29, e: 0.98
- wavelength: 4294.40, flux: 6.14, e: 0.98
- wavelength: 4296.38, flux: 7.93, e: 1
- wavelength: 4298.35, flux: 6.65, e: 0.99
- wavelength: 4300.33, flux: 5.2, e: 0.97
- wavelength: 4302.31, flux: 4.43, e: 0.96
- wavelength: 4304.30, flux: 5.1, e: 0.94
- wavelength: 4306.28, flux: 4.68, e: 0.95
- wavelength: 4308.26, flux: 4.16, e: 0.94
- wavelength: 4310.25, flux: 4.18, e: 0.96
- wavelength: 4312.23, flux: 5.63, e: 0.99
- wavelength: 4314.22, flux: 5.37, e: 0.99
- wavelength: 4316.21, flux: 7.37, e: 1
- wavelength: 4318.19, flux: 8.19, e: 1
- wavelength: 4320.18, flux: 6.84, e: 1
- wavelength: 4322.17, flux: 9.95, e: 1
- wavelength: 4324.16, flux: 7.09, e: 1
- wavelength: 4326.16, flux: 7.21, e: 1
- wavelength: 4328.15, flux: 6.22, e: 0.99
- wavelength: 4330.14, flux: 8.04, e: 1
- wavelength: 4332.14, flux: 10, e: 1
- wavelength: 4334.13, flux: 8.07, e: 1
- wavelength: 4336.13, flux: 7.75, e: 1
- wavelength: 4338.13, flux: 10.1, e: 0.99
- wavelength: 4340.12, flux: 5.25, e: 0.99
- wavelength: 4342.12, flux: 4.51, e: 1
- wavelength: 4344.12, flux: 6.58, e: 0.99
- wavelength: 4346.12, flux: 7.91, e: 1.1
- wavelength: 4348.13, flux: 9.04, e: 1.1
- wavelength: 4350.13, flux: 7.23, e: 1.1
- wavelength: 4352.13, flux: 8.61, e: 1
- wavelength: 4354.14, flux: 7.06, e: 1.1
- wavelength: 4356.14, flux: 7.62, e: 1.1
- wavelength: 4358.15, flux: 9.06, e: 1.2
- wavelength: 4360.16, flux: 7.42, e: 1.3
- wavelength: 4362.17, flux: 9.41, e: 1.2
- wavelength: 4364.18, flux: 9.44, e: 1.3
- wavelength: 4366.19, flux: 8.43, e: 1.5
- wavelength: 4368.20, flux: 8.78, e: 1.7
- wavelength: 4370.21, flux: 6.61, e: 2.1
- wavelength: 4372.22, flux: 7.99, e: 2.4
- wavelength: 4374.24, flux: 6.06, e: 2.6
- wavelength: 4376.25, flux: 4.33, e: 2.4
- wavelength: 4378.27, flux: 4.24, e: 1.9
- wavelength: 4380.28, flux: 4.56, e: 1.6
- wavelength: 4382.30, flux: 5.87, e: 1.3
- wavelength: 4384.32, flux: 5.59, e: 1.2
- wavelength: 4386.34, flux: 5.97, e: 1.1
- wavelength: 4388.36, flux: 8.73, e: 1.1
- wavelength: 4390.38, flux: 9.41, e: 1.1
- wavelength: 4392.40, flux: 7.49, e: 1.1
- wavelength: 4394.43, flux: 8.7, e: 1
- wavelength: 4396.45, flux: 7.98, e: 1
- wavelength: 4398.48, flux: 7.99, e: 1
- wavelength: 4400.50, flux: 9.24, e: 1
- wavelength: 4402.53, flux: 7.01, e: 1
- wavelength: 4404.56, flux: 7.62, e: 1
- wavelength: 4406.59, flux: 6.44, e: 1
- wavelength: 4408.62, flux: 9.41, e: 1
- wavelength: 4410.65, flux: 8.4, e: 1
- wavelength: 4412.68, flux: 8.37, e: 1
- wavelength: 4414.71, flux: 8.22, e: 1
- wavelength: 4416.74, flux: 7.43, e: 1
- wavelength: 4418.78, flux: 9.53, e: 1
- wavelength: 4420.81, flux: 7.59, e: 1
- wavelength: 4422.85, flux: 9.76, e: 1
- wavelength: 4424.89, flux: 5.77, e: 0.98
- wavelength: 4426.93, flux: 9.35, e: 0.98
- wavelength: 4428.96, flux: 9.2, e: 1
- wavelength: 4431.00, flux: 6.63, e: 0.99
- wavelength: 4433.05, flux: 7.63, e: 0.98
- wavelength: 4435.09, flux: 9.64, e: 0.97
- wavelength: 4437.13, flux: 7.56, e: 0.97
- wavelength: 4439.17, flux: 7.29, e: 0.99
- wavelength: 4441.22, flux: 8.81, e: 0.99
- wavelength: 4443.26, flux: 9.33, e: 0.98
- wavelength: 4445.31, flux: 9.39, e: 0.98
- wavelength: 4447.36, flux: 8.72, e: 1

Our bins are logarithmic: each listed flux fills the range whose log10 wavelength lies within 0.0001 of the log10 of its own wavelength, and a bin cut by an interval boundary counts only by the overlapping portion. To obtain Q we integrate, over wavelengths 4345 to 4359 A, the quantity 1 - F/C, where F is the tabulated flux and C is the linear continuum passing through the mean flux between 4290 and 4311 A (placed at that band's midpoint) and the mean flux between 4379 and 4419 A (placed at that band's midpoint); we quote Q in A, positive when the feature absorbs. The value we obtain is -3.21 A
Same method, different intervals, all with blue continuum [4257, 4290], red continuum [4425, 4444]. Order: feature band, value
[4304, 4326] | 3.8 A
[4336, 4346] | 1.2 A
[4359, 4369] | -1.1 A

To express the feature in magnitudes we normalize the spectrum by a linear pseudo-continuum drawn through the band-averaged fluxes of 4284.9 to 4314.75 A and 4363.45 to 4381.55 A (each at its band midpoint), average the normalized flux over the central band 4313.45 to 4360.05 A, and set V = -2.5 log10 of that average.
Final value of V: -0.23 mag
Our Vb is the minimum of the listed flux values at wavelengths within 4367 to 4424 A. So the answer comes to 4.24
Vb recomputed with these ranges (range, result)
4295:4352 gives 4.16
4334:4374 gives 4.51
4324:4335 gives 6.22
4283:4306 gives 4.43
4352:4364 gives 7.06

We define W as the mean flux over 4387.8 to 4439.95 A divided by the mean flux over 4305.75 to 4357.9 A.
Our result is 1.14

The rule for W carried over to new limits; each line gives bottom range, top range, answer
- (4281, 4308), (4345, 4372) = 1.34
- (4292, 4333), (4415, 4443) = 1.27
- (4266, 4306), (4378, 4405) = 1.09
